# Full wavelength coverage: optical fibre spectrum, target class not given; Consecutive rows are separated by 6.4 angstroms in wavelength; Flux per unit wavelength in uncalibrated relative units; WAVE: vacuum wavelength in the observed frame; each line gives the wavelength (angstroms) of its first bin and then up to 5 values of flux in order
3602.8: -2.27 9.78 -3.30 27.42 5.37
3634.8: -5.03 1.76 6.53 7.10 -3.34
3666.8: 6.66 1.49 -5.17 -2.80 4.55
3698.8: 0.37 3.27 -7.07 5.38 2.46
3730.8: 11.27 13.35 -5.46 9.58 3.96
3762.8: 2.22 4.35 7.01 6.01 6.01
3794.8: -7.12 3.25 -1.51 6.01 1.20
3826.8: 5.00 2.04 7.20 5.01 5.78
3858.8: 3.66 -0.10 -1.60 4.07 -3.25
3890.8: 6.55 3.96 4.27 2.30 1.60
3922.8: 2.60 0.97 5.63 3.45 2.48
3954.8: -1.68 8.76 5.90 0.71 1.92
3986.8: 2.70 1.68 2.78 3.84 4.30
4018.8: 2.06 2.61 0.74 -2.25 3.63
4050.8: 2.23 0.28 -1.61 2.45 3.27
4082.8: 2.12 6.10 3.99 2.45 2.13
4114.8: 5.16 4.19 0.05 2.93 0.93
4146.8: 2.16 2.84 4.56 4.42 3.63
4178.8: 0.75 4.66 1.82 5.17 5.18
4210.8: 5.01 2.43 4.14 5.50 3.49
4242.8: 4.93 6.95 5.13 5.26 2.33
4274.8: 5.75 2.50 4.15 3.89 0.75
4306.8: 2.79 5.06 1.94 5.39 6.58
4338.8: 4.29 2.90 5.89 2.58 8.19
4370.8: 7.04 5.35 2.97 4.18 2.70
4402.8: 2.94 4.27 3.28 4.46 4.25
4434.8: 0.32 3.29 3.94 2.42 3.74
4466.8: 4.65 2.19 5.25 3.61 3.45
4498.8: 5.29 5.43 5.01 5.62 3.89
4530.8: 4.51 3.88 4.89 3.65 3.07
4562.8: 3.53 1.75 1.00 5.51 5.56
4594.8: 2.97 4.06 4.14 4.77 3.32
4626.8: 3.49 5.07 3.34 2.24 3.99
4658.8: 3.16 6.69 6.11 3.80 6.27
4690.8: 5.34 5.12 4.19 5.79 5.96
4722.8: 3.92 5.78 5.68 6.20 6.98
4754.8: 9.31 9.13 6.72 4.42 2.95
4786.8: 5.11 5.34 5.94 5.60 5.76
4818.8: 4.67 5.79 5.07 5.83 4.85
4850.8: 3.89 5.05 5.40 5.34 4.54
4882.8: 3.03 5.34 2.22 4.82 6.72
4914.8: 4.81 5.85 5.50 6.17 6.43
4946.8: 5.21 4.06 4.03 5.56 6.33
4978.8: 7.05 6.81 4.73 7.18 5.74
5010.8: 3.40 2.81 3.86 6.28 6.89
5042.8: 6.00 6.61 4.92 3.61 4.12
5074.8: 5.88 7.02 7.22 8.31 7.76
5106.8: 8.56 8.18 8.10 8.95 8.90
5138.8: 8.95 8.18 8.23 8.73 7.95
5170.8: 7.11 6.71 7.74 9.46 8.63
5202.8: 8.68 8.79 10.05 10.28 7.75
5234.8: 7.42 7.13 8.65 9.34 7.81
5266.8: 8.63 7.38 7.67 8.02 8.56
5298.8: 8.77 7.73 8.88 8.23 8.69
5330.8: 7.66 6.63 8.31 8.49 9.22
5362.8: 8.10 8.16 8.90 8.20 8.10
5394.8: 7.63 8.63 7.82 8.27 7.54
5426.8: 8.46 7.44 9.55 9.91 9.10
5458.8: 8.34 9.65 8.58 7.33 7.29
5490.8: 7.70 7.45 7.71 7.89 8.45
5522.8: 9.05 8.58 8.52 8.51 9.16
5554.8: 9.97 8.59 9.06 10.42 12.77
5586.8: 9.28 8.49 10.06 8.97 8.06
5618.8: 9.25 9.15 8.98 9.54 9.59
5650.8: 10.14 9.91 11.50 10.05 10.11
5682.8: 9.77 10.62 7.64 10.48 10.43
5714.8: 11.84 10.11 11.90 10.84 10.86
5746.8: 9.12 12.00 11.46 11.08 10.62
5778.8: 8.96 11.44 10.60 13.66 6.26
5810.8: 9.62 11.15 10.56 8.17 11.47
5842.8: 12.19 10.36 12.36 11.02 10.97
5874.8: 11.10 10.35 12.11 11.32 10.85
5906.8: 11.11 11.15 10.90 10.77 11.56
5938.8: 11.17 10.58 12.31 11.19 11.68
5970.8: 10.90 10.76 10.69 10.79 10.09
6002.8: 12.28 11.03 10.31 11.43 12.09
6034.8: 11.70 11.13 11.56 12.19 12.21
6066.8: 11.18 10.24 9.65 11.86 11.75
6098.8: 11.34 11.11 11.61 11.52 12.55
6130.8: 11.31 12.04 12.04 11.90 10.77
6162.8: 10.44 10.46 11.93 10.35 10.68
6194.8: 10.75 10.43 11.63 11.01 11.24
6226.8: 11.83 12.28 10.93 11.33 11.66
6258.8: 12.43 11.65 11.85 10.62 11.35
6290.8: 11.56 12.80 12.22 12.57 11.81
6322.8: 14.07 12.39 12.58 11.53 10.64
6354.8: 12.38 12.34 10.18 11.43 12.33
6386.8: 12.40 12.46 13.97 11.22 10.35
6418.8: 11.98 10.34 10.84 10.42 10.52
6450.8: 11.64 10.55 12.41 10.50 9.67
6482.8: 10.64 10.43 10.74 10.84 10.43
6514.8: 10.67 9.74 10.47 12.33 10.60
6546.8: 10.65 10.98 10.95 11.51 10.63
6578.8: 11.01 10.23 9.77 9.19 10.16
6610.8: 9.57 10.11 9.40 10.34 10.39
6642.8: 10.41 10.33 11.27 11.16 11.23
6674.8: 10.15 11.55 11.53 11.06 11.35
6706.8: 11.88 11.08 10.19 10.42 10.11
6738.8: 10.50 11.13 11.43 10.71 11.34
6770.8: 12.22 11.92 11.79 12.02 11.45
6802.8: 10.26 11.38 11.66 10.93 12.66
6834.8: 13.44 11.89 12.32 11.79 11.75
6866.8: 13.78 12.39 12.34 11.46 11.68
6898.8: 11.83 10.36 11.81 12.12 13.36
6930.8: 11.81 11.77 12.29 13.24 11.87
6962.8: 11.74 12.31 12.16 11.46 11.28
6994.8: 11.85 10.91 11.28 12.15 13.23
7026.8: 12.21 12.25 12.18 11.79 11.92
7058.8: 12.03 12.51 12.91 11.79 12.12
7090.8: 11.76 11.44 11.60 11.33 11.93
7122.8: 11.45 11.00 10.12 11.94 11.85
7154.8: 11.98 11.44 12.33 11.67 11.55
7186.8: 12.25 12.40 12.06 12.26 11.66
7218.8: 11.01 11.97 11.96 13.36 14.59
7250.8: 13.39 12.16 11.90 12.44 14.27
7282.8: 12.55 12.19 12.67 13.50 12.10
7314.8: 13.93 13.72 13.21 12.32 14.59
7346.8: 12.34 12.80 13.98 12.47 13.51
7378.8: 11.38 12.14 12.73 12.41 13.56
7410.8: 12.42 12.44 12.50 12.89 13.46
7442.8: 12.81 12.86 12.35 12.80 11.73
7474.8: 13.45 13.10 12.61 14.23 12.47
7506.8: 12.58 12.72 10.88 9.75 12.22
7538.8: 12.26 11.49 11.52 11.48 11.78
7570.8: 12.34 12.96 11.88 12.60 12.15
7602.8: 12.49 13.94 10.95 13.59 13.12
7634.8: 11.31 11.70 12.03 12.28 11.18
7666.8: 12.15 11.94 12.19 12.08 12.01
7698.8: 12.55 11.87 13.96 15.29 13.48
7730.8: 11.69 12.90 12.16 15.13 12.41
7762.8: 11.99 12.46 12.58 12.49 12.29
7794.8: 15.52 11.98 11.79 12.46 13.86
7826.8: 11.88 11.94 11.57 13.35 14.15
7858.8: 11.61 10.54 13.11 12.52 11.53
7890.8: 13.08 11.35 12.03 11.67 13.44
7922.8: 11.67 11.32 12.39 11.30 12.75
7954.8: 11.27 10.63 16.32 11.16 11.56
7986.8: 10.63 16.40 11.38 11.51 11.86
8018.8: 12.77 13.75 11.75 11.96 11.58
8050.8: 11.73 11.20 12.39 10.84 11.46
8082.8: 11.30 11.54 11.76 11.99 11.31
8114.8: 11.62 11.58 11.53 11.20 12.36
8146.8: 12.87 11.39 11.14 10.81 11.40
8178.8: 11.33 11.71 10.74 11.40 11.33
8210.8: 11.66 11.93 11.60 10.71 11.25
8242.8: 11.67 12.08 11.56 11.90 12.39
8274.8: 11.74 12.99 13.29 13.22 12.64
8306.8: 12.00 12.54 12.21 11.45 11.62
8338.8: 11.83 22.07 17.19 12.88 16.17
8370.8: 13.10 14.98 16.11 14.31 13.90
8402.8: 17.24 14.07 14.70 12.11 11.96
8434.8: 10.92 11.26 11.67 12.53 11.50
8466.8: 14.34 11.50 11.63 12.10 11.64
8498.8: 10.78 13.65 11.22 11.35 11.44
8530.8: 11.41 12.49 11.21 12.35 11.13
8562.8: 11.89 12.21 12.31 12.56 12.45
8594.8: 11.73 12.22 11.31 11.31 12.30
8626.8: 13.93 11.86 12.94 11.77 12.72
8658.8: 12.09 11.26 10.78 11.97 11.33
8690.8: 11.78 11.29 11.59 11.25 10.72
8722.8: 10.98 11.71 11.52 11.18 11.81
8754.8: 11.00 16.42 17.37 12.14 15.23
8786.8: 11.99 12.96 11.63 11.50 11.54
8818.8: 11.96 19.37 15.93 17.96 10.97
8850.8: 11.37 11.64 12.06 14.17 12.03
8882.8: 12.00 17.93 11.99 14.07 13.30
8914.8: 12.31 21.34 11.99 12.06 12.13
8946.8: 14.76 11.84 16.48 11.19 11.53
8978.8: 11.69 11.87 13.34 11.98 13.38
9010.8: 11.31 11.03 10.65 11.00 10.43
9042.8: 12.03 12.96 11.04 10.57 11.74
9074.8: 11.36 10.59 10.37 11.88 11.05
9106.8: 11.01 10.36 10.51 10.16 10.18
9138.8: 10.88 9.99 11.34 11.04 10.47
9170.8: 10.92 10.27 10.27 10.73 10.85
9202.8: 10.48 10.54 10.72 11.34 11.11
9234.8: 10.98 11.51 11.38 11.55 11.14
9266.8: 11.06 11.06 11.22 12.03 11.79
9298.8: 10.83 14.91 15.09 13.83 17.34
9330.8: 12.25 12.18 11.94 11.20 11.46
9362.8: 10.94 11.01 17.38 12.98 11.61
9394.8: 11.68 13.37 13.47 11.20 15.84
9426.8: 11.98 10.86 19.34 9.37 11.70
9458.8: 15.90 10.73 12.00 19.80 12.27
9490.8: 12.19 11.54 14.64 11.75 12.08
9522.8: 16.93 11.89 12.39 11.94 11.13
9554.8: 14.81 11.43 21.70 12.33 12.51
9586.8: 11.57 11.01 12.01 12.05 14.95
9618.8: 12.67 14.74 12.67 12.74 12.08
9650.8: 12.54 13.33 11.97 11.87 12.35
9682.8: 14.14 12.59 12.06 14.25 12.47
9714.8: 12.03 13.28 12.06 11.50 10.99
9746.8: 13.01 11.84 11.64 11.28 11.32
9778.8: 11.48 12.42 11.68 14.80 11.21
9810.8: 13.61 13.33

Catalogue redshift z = 0.277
